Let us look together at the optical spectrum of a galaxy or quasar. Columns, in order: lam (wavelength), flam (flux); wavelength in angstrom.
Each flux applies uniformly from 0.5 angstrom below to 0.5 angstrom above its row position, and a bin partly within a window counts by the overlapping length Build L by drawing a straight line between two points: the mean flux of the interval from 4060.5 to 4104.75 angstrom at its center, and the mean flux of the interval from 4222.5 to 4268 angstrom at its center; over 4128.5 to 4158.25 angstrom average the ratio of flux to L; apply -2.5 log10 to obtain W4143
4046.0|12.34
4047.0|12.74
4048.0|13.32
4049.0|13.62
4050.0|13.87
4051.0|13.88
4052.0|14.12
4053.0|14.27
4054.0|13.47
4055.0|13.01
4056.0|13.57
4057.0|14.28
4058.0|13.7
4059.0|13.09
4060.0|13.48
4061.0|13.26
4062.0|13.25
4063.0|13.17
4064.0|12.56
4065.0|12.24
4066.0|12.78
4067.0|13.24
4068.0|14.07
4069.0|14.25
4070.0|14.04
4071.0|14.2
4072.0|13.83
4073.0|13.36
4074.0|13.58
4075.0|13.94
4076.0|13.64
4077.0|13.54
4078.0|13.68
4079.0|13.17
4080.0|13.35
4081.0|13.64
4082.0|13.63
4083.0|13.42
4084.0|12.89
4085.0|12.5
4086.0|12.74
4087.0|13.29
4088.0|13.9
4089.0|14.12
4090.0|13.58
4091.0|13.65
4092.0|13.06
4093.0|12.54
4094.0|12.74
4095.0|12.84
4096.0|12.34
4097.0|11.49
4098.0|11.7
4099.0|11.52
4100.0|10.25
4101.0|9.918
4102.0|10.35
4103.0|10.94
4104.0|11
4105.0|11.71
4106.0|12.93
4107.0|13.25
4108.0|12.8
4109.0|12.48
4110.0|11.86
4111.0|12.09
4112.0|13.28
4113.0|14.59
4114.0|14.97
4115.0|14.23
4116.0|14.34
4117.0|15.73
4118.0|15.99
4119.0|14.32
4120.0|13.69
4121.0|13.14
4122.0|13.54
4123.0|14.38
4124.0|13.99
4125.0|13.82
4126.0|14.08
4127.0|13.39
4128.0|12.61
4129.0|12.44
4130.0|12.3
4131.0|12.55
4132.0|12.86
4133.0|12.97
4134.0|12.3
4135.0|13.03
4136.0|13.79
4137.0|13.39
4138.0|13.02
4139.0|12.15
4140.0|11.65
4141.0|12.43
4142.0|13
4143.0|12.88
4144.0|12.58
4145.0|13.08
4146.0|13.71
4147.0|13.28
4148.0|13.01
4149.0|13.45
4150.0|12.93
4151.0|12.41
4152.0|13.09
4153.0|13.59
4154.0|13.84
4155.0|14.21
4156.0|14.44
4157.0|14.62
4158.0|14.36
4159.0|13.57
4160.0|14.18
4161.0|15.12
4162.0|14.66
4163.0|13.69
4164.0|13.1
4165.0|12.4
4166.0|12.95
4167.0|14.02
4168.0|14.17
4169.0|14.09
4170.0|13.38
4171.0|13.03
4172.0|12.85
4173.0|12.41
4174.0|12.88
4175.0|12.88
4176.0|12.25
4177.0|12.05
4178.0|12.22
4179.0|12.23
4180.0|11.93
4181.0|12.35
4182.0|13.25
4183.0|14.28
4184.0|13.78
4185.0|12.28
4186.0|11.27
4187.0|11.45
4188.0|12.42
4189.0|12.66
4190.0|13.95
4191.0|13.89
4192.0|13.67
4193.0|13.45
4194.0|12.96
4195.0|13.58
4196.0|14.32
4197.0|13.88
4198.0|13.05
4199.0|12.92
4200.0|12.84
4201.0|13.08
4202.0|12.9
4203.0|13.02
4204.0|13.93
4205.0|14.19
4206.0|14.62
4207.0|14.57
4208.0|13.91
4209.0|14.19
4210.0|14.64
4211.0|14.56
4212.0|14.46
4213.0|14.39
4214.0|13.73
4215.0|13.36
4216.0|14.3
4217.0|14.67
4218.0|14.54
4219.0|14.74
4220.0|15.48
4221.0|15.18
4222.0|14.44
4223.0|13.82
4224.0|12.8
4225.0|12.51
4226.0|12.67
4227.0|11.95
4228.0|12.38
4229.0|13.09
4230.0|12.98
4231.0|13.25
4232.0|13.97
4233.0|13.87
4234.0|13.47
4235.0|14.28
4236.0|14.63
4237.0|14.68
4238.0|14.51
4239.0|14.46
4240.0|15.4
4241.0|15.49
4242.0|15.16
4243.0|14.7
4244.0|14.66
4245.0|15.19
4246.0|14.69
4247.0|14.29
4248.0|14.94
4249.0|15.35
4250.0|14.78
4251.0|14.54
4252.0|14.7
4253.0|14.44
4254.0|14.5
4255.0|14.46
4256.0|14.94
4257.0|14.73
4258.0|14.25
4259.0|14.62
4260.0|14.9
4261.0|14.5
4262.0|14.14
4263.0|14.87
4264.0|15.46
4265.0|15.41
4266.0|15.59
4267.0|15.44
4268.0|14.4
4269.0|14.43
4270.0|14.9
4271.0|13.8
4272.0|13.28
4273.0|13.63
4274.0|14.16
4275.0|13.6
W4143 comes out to 0.03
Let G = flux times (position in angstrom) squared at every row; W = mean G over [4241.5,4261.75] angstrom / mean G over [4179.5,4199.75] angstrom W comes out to 1.16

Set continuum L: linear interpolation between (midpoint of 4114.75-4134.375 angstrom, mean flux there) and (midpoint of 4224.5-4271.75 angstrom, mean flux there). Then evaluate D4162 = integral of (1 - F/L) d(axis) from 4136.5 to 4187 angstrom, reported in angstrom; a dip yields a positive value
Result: 2.6 angstrom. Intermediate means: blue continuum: 13.6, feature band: 13.2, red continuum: 14.4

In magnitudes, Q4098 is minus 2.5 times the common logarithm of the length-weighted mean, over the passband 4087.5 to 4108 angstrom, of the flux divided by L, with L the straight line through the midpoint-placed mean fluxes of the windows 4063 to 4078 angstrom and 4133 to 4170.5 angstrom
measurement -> 0.11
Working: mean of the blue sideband 13.5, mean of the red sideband 13.4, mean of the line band 12.2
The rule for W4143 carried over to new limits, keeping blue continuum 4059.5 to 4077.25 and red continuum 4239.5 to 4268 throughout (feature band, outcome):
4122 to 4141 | 0.07 mag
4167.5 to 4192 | 0.12 mag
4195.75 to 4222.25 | 0.03 mag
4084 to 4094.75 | 0.04 mag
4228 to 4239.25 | 0.07 mag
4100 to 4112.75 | 0.16 mag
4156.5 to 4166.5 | 0.02 mag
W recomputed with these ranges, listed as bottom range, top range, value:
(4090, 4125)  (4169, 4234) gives 1.09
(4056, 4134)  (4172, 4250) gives 1.10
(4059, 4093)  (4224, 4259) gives 1.15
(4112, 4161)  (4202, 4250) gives 1.09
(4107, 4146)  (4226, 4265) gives 1.14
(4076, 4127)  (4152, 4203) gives 1.05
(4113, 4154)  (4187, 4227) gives 1.07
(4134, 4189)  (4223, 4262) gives 1.13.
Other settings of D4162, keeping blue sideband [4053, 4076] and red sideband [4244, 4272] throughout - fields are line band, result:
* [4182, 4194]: 1.1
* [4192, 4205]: 0.9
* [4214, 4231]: 1.0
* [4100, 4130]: 1.5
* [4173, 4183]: 1.2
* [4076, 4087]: 0.3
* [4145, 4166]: 0.6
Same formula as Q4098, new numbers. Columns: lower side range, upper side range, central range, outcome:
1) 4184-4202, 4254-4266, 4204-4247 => -0.021 mag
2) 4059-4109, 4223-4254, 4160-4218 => 0.026 mag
